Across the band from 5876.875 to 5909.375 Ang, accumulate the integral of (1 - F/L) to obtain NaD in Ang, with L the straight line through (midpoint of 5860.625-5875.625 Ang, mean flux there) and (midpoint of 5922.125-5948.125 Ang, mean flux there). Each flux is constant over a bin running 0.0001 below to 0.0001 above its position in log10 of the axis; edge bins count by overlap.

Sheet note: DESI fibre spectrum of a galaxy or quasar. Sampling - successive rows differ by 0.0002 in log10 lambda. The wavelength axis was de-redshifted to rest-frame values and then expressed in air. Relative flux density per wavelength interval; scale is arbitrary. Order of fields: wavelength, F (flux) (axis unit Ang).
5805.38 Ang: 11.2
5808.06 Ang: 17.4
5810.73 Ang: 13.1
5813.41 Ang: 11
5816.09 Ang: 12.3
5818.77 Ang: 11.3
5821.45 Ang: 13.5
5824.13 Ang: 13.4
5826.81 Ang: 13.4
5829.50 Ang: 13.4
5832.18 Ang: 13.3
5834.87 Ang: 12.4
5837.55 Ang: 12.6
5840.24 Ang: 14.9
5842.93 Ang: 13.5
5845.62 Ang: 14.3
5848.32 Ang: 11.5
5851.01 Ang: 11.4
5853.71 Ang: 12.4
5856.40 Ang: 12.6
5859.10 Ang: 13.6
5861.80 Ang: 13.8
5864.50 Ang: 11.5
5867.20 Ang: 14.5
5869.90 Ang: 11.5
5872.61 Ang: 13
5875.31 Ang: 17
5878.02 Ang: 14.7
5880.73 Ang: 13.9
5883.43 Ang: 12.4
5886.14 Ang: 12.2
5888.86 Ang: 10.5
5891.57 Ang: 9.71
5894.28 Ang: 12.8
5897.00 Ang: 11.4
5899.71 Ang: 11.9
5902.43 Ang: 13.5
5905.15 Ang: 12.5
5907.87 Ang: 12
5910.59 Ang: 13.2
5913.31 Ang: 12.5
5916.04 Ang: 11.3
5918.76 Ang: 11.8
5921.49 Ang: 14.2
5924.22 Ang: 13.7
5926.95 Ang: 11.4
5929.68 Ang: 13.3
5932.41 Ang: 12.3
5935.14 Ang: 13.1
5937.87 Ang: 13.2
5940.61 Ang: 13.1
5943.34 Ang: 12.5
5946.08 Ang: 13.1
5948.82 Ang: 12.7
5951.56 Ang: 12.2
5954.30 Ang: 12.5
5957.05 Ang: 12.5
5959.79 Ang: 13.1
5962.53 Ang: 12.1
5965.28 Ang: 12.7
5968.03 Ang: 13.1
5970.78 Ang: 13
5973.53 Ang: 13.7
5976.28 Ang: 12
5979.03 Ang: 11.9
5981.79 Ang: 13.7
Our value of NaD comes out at 2.2 Ang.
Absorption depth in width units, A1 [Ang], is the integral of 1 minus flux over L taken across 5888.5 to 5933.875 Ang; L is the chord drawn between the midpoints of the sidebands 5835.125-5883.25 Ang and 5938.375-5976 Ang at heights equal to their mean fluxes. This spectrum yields 2.6 Ang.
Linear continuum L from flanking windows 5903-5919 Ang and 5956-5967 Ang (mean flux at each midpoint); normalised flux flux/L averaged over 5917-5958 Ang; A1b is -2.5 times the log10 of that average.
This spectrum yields -0.025 mag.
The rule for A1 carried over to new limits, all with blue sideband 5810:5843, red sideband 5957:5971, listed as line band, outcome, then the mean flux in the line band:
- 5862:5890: -0.7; 13.2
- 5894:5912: 0.5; 12.5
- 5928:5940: -0.1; 12.9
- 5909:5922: 0.3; 12.5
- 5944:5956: 0.1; 12.6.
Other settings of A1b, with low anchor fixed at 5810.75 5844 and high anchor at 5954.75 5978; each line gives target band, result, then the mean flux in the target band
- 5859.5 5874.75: -0.02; 13.1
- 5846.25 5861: 0.04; 12.4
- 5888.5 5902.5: 0.11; 11.5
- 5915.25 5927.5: 0.02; 12.6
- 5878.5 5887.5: -0.01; 13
